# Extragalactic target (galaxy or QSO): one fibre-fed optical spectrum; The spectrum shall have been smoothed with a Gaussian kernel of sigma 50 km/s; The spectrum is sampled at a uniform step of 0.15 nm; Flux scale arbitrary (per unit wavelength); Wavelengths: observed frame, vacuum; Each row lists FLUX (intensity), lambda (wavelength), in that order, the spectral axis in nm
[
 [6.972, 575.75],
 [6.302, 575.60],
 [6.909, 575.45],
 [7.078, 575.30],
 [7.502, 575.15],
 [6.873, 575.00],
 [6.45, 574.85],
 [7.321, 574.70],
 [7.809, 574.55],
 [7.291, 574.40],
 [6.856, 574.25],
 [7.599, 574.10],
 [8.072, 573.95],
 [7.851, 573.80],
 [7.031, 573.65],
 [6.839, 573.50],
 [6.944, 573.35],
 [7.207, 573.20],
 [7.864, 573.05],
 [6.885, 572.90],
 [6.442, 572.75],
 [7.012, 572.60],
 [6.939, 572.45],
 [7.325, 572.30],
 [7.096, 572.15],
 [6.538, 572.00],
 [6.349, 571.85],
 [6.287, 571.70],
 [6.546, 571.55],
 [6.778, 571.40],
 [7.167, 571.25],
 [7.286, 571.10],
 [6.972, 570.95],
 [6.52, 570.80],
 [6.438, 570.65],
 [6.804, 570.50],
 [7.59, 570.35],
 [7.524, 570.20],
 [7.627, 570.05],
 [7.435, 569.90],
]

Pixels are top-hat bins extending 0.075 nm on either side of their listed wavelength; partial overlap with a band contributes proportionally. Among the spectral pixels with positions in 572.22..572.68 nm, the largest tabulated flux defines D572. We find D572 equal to 7.325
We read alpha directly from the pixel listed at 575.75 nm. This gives 6.972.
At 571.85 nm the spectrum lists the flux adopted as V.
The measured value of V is 6.349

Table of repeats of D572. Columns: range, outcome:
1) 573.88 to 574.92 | 8.072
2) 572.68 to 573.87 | 7.864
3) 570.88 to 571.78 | 7.286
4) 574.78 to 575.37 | 7.502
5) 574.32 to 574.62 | 7.809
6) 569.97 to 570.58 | 7.627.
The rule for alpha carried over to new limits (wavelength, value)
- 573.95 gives 8.072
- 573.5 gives 6.839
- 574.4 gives 7.291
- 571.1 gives 7.286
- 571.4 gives 6.778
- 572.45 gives 6.939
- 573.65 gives 7.031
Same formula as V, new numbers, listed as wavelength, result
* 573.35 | 6.944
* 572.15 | 7.096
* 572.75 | 6.442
